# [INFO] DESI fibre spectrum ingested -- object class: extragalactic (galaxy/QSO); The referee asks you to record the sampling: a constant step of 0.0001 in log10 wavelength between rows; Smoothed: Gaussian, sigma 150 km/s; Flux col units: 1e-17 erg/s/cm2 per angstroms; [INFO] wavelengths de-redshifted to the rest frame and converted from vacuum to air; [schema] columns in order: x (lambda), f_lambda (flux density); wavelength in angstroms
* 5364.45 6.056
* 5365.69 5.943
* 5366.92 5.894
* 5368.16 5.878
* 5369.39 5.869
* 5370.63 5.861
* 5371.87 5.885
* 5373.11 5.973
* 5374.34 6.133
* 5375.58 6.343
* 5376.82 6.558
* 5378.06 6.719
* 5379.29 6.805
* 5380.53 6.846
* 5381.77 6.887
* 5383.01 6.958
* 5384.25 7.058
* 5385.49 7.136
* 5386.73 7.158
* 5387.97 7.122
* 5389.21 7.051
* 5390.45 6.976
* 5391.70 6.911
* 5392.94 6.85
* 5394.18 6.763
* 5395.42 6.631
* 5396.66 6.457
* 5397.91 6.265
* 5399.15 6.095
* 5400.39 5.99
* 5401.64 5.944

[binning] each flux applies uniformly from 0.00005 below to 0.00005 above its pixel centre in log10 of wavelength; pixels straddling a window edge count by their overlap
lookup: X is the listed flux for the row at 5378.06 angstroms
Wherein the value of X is 6.719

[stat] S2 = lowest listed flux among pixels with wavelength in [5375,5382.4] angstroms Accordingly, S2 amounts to 6.343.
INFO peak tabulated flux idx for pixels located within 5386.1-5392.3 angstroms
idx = 7.158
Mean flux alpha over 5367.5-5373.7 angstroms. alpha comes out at 5.89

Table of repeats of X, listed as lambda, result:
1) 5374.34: 6.133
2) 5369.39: 5.869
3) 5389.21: 7.051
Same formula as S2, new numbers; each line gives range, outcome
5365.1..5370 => 5.869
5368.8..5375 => 5.861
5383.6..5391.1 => 6.976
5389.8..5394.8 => 6.763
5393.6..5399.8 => 6.095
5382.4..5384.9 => 6.958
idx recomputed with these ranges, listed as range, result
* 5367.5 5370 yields 5.878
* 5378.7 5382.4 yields 6.887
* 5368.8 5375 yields 6.133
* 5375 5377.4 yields 6.558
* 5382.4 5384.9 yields 7.058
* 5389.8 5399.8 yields 6.976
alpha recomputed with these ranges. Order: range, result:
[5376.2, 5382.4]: 6.77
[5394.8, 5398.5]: 6.45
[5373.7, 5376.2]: 6.24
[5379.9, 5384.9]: 6.93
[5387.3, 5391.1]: 7.04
